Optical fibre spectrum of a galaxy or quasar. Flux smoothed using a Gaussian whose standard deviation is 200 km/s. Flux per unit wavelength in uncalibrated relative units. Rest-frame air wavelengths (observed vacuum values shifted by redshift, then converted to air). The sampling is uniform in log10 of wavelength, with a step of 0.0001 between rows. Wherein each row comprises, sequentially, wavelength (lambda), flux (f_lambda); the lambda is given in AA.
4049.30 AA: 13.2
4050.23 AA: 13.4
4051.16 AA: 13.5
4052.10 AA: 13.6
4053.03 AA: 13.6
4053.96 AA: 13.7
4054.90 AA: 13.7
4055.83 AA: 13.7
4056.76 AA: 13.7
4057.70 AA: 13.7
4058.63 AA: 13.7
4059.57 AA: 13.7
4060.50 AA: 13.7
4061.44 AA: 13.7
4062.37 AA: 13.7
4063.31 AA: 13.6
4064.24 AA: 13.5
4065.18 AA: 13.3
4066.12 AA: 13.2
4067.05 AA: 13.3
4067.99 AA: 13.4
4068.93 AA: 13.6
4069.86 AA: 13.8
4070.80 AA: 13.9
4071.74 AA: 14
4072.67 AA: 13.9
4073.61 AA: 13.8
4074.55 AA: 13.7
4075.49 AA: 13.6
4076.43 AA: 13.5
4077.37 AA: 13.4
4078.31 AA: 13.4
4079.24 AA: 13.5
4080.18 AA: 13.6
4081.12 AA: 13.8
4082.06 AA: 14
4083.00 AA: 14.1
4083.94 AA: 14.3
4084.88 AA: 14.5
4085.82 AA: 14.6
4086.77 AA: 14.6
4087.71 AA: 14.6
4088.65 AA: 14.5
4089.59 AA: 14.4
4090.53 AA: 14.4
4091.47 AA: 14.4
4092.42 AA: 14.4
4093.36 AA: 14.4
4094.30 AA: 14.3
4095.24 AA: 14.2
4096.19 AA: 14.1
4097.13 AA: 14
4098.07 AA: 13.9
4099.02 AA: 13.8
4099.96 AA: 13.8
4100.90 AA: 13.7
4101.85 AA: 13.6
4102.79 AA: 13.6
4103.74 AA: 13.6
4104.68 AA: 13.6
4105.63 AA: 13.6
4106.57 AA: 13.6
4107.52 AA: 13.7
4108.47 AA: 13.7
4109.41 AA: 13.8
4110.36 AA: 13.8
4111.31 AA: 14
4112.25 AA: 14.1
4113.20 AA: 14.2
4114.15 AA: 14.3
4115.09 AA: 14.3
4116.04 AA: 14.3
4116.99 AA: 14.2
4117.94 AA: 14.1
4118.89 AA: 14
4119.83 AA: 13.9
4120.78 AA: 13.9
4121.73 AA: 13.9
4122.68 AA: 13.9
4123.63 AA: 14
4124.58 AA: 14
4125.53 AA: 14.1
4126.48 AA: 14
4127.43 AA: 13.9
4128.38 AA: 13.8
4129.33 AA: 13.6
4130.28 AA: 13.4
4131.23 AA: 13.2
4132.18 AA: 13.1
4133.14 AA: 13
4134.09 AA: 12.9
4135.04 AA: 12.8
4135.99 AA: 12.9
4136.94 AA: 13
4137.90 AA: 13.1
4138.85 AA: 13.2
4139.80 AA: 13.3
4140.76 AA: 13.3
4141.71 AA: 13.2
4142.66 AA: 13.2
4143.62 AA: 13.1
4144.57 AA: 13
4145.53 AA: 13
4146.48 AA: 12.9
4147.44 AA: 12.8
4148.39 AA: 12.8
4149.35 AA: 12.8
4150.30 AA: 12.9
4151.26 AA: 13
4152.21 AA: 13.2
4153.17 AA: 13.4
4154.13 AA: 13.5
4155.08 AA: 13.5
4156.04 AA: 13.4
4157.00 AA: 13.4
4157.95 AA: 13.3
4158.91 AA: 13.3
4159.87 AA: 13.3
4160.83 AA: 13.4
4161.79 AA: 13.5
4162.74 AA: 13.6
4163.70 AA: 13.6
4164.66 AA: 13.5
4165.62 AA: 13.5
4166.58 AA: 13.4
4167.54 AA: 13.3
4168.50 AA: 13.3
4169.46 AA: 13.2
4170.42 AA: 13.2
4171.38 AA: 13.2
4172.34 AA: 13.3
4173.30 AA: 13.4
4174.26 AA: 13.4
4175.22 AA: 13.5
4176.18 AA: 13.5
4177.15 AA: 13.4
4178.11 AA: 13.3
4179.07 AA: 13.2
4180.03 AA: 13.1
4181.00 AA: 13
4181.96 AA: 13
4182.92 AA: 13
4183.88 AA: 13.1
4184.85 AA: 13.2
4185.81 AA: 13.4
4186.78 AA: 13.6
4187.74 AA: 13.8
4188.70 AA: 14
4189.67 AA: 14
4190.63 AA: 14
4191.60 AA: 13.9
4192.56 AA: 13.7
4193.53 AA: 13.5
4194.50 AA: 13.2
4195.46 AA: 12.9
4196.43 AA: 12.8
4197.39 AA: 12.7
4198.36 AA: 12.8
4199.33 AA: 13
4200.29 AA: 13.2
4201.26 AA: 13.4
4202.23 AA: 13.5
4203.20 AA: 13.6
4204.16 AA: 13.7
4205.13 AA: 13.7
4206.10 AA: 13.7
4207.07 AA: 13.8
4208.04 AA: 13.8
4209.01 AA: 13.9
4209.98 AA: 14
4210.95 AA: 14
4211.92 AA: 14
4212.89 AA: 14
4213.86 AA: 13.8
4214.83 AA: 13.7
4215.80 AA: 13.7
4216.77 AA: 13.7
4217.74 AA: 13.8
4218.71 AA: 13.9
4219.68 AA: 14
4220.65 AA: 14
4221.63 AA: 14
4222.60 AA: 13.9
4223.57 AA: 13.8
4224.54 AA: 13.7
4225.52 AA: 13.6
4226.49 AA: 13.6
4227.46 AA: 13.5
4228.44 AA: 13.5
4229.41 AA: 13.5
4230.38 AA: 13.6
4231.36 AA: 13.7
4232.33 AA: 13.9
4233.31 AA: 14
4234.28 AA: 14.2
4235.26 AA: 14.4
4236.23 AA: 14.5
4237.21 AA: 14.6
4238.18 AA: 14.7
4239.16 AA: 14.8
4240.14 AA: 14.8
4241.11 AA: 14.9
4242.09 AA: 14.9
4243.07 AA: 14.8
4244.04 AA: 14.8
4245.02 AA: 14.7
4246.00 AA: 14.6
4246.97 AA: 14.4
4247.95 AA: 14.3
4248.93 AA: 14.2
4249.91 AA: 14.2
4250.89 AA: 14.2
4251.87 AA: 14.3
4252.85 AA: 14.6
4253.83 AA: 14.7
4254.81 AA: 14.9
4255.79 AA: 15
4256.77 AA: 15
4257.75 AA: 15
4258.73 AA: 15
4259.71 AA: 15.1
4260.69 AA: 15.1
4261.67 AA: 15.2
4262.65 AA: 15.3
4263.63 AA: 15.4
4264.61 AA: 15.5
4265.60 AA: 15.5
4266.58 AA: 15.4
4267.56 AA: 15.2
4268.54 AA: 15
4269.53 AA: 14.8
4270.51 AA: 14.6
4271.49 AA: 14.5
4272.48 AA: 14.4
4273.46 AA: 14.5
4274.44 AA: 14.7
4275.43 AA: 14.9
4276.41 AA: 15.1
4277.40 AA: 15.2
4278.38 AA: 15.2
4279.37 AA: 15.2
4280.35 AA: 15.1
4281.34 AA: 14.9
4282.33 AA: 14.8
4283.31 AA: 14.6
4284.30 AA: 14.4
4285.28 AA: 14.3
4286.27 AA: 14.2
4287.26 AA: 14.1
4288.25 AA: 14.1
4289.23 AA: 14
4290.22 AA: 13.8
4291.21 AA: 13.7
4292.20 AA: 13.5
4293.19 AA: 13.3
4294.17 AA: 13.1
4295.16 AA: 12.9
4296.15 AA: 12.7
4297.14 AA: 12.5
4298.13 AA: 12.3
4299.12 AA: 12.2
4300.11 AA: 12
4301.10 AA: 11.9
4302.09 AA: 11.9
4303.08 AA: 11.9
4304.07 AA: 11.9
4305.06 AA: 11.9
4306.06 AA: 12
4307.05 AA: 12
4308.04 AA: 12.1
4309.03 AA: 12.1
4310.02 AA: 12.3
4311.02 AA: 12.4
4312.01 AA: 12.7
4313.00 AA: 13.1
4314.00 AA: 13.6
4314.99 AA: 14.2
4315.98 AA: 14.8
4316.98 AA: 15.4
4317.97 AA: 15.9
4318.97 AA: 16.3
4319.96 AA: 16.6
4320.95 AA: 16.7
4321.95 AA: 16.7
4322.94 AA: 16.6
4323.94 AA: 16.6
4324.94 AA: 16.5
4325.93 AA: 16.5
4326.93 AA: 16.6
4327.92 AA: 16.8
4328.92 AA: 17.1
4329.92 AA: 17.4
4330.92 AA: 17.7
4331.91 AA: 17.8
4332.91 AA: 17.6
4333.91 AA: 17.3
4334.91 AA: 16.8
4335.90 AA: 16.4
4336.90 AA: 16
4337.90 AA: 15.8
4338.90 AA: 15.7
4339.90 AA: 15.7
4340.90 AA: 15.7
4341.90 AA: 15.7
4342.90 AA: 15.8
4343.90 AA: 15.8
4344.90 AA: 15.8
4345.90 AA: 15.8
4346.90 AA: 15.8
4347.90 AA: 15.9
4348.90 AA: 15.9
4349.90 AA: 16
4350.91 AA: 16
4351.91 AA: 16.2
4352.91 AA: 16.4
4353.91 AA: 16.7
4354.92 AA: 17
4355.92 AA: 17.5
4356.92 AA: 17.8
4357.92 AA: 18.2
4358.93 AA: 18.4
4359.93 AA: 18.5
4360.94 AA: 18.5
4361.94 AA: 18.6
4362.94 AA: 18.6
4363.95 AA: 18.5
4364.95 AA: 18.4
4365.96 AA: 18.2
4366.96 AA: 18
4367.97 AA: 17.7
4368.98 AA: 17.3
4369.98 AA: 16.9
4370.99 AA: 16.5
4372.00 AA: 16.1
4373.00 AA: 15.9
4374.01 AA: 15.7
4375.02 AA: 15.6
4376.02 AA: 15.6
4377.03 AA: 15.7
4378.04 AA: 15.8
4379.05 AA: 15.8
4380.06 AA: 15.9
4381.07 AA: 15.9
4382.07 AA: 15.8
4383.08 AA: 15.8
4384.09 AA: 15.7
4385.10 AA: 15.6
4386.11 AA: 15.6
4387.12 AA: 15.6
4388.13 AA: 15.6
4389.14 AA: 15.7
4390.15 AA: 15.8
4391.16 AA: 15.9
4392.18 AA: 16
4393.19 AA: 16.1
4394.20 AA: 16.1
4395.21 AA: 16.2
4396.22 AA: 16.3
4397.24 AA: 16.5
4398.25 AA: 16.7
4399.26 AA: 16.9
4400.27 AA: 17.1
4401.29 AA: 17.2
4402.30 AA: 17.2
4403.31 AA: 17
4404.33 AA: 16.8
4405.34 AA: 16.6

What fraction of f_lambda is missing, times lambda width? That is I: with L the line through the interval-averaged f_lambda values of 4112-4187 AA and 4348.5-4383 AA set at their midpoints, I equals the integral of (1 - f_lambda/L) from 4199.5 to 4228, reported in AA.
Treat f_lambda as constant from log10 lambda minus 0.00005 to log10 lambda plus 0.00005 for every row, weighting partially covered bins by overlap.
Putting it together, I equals 1.4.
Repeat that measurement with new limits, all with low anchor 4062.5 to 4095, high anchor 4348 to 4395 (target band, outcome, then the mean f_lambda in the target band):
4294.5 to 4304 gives 2.20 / 12.3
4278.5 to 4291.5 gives 1.14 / 14.4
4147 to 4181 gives 3.27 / 13.3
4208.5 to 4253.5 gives 3.52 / 14.1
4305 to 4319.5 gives 2.38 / 13.4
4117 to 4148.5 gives 2.18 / 13.4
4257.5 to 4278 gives 0.84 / 15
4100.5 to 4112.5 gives 0.39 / 13.7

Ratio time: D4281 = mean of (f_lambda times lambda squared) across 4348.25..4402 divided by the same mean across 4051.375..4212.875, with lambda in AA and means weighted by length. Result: 1.37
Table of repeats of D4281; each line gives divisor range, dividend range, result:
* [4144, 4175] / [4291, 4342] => 1.19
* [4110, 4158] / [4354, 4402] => 1.39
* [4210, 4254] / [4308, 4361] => 1.19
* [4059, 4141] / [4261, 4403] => 1.25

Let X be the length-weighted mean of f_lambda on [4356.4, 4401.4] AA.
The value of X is 16.7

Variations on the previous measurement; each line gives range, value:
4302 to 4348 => 15.2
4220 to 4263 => 14.4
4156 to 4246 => 13.7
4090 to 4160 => 13.6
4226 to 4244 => 14.2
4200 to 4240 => 13.9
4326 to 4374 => 16.9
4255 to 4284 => 15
